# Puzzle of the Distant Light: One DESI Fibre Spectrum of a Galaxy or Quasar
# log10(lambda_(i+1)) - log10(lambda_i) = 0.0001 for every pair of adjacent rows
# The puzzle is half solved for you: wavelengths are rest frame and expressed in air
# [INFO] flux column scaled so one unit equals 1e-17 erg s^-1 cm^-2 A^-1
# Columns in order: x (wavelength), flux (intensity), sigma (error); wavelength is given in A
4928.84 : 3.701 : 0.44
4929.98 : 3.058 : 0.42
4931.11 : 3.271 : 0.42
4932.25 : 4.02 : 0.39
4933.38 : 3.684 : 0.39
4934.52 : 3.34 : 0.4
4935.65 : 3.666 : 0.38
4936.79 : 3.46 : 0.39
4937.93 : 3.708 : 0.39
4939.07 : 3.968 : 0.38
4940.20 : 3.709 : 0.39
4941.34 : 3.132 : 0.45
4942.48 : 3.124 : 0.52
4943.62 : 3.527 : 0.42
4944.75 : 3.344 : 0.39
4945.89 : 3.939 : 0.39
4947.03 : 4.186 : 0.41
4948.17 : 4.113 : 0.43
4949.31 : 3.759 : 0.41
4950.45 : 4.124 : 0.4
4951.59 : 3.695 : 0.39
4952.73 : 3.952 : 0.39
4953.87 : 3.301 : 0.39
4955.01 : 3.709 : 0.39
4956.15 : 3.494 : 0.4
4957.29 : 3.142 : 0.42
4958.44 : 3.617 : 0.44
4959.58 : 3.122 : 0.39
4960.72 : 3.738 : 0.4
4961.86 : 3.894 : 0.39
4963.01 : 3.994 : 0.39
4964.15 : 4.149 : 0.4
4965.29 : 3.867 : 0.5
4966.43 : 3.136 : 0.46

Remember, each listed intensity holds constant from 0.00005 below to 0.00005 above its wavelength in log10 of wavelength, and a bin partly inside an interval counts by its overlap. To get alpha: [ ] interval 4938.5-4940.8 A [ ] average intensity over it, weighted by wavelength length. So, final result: 3.84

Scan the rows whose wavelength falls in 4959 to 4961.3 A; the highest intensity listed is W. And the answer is 3.738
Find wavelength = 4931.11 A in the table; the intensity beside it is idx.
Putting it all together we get 3.271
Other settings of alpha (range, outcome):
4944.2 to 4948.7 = 3.89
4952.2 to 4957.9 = 3.51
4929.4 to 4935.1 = 3.48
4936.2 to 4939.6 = 3.7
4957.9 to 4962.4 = 3.6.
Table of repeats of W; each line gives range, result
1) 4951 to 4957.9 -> 3.952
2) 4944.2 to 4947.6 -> 4.186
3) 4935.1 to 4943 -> 3.968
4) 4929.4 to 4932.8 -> 4.02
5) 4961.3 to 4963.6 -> 3.994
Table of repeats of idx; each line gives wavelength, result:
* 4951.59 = 3.695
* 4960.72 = 3.738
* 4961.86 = 3.894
